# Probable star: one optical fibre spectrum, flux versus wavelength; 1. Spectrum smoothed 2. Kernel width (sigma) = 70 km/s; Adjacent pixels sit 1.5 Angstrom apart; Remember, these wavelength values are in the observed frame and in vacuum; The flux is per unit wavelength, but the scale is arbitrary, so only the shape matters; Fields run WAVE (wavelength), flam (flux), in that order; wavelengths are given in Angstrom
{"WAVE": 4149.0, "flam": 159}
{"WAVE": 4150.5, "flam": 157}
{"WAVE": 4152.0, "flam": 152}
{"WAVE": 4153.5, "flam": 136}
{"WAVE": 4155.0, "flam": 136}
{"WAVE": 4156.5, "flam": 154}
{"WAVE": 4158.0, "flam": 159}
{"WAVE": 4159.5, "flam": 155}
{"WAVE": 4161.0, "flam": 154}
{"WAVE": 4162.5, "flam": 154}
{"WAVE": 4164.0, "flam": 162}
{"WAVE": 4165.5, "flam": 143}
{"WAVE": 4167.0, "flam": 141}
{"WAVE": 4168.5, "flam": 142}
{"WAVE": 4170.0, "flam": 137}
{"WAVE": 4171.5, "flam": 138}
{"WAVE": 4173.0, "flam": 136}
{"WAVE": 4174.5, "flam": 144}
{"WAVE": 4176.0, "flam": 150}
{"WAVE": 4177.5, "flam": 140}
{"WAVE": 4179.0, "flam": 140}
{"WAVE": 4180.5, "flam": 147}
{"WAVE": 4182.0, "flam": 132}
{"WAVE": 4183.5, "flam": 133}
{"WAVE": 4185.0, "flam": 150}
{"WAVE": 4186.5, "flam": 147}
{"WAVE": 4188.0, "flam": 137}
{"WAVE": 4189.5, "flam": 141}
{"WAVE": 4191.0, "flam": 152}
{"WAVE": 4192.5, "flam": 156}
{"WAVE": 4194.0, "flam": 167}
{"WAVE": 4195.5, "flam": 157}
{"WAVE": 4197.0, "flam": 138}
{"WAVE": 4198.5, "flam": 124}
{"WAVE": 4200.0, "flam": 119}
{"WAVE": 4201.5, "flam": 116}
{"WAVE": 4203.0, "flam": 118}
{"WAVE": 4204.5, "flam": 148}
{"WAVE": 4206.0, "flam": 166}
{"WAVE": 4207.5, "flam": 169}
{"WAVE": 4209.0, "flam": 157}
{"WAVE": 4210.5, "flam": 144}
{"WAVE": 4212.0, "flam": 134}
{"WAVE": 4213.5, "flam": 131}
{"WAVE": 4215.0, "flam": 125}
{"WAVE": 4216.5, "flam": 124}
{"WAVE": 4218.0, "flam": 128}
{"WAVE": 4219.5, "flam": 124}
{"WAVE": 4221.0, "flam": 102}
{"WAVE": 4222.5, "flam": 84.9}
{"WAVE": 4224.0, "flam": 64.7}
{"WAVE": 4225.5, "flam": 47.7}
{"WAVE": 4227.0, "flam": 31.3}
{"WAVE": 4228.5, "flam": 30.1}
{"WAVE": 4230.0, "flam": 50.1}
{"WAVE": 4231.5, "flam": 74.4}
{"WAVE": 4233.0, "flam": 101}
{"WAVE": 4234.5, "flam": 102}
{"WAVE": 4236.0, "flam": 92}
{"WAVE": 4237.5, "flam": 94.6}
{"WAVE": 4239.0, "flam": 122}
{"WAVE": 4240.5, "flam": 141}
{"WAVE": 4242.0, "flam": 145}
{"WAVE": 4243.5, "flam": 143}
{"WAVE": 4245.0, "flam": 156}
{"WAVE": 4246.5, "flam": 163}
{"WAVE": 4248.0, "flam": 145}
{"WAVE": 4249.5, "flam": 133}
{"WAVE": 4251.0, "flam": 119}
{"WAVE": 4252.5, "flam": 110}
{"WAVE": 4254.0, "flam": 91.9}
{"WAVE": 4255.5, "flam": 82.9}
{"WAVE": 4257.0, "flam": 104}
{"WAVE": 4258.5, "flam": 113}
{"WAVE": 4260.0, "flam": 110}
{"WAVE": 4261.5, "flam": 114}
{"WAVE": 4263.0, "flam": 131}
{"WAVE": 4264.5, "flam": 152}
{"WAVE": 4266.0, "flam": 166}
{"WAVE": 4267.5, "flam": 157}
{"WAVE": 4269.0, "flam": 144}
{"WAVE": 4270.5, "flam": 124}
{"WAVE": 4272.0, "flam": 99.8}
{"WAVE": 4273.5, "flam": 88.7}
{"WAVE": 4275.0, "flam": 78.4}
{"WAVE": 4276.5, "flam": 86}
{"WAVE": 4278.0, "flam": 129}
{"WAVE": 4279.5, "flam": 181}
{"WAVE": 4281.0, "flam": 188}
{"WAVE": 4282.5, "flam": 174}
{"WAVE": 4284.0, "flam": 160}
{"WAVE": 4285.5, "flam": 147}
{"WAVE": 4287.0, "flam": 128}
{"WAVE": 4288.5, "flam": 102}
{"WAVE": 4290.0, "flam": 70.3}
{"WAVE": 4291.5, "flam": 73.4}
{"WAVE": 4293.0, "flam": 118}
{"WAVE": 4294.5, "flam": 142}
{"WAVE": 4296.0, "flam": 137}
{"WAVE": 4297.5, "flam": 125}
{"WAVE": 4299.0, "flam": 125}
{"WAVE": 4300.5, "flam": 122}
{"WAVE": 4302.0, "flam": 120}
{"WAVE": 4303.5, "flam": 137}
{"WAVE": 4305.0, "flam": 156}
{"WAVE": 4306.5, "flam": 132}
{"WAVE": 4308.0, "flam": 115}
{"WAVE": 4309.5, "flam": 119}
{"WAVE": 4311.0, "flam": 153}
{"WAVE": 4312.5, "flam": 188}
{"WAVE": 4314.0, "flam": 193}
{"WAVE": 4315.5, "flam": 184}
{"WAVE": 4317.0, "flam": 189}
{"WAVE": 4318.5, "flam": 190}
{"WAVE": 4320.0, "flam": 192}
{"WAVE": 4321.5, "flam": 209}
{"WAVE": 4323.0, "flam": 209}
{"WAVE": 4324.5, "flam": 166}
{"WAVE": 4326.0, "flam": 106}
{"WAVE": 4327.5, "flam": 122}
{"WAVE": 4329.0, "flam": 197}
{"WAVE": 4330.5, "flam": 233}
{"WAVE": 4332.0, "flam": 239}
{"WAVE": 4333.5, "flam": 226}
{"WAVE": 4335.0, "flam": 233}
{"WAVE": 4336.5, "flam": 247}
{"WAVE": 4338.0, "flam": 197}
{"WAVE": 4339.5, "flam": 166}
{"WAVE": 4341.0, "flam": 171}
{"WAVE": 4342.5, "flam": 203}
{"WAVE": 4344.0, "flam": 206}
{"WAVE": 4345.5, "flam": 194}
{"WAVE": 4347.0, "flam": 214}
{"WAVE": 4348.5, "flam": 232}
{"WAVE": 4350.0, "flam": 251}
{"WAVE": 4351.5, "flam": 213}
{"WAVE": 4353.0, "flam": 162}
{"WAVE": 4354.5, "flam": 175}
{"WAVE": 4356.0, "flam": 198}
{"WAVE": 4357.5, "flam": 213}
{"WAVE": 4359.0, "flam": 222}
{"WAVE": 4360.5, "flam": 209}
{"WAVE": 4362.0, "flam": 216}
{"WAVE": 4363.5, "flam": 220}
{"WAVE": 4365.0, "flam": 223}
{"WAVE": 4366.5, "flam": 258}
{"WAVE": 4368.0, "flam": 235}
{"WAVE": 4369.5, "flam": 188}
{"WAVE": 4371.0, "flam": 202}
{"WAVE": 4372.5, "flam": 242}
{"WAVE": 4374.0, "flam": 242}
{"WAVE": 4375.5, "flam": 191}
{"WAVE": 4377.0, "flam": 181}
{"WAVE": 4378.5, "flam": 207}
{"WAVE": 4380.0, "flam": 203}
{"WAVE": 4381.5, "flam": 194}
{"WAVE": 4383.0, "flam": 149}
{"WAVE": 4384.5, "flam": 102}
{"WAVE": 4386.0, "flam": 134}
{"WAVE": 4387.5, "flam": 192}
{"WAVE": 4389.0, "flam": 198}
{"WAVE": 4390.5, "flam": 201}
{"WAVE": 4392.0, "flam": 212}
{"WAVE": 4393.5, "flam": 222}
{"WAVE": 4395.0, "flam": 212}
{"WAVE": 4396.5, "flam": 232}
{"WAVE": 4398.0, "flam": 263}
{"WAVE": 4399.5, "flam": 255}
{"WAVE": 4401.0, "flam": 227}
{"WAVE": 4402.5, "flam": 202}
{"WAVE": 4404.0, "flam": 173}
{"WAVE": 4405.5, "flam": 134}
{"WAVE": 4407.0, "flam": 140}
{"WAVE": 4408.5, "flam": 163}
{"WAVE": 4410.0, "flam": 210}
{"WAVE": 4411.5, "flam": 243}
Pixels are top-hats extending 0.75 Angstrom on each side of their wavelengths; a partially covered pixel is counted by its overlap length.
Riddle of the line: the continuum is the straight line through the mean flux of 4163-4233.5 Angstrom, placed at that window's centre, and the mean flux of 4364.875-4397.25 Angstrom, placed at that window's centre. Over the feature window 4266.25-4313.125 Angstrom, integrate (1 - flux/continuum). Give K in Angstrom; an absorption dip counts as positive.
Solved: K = 9.6 Angstrom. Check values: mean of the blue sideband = 127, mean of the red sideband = 200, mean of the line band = 130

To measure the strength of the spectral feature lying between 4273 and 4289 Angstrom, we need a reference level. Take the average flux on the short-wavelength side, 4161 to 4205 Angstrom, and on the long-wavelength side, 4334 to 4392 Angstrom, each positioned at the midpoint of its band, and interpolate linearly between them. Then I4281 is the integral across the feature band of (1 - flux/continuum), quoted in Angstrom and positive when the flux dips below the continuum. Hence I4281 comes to 3.7 Angstrom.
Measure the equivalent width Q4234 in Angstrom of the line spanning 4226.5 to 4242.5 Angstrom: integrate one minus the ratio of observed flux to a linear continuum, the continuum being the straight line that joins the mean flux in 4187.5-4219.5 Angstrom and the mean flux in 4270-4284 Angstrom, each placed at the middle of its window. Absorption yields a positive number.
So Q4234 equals 5.4 Angstrom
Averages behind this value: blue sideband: 140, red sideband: 129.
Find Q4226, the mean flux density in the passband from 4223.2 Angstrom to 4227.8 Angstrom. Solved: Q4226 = 48.1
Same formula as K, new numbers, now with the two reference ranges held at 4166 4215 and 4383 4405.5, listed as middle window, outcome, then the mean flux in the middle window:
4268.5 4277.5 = 3.4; 103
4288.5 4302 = 4.5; 114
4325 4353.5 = -2.8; 201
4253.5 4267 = 3.5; 120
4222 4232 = 6.5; 53.5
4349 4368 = -2.7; 214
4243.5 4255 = 2.0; 131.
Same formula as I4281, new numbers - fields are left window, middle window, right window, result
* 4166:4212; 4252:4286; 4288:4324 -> 4.2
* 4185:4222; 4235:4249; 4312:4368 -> 2.1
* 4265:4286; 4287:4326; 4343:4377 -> 5.0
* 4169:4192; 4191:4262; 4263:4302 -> 9.6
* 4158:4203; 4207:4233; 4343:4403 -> 9.2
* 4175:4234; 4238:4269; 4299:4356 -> 3.5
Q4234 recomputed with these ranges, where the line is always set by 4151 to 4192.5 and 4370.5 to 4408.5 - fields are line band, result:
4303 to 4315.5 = 1.8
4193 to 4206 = 1.2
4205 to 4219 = 1.1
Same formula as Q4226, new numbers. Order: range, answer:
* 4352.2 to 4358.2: 187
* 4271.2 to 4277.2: 88.5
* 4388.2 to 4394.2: 208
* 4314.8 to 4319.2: 188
